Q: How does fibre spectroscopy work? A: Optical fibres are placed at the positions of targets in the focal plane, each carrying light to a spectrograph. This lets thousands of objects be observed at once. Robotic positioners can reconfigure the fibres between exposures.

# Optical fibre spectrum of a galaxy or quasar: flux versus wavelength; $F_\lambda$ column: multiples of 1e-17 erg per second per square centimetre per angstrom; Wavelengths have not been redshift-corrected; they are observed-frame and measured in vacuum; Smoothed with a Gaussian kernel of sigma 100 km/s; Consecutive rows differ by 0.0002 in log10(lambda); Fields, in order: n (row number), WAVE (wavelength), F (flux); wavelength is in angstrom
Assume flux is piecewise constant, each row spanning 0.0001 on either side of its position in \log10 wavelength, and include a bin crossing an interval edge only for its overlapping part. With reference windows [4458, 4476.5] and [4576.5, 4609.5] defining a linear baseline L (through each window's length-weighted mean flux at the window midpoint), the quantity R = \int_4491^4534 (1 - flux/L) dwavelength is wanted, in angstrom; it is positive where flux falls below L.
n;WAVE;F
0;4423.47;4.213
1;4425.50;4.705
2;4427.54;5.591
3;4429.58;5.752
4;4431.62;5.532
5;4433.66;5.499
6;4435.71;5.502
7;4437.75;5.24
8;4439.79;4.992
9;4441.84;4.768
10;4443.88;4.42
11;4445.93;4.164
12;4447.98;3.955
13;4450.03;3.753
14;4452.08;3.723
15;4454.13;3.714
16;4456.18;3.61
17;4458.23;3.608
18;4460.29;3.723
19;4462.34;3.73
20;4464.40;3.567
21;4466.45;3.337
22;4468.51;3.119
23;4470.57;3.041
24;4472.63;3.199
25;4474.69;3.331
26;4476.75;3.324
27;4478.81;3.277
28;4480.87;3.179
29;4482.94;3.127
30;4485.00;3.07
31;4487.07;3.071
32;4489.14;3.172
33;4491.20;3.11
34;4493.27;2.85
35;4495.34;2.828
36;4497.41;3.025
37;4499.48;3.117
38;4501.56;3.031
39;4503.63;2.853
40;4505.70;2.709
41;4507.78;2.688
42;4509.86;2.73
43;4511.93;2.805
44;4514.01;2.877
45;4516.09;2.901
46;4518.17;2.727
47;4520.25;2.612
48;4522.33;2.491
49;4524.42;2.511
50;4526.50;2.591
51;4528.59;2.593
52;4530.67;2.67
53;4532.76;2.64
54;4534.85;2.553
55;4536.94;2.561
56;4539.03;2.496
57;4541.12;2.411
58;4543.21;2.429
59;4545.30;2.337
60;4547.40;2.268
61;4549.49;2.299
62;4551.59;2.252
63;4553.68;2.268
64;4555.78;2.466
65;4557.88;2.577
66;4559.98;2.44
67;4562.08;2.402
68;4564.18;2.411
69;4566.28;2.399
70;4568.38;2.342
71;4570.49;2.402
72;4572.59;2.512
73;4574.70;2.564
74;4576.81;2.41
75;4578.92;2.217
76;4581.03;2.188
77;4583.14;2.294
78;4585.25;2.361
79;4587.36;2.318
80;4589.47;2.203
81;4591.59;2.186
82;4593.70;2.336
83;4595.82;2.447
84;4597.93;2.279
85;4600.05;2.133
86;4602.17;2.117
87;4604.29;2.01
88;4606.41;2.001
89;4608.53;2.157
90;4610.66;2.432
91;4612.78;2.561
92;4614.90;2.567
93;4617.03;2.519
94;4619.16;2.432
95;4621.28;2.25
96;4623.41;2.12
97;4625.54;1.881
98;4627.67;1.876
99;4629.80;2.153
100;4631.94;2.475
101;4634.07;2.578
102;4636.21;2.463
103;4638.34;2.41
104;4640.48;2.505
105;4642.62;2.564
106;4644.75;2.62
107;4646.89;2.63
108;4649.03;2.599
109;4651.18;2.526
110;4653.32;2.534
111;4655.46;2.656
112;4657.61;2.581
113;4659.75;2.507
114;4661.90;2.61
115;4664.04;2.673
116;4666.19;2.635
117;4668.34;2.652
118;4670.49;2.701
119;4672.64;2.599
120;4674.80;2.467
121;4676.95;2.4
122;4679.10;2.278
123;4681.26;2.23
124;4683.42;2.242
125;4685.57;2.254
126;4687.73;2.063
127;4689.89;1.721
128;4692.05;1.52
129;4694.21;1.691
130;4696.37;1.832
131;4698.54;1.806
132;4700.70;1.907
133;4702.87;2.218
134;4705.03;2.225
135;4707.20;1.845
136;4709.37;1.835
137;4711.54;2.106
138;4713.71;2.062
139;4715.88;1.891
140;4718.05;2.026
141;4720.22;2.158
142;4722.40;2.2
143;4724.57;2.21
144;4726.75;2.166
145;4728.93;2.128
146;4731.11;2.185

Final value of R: 2.9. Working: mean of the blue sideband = 3.39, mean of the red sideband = 2.22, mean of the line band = 2.77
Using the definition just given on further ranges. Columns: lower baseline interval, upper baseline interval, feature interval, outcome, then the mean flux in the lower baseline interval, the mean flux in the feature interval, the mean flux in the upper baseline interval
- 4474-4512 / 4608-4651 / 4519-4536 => 1.6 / 3.02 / 2.58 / 2.4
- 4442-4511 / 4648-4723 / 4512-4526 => 1.9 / 3.32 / 2.69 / 2.23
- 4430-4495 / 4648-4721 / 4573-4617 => 8.7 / 3.8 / 2.3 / 2.24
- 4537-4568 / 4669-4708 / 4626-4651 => -2.4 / 2.39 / 2.43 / 2.12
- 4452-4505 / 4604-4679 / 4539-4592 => 8.5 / 3.25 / 2.36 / 2.44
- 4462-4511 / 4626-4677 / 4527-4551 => 3.6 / 3.09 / 2.48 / 2.51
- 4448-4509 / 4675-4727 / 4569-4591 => 2.9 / 3.25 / 2.34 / 2.04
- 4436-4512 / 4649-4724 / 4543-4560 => 3.6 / 3.46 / 2.36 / 2.23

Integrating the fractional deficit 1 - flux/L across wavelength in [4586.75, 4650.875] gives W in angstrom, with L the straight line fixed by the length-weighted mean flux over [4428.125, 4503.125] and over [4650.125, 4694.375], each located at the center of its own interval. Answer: 9.21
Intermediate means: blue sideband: 3.76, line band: 2.33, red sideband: 2.37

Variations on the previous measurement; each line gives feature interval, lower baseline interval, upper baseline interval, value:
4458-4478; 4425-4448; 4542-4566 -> 4.4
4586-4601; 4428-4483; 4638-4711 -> 3.4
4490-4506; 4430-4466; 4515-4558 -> 1.7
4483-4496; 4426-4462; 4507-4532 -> 1.5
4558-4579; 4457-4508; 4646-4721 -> 2.6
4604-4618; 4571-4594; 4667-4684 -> 0.2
